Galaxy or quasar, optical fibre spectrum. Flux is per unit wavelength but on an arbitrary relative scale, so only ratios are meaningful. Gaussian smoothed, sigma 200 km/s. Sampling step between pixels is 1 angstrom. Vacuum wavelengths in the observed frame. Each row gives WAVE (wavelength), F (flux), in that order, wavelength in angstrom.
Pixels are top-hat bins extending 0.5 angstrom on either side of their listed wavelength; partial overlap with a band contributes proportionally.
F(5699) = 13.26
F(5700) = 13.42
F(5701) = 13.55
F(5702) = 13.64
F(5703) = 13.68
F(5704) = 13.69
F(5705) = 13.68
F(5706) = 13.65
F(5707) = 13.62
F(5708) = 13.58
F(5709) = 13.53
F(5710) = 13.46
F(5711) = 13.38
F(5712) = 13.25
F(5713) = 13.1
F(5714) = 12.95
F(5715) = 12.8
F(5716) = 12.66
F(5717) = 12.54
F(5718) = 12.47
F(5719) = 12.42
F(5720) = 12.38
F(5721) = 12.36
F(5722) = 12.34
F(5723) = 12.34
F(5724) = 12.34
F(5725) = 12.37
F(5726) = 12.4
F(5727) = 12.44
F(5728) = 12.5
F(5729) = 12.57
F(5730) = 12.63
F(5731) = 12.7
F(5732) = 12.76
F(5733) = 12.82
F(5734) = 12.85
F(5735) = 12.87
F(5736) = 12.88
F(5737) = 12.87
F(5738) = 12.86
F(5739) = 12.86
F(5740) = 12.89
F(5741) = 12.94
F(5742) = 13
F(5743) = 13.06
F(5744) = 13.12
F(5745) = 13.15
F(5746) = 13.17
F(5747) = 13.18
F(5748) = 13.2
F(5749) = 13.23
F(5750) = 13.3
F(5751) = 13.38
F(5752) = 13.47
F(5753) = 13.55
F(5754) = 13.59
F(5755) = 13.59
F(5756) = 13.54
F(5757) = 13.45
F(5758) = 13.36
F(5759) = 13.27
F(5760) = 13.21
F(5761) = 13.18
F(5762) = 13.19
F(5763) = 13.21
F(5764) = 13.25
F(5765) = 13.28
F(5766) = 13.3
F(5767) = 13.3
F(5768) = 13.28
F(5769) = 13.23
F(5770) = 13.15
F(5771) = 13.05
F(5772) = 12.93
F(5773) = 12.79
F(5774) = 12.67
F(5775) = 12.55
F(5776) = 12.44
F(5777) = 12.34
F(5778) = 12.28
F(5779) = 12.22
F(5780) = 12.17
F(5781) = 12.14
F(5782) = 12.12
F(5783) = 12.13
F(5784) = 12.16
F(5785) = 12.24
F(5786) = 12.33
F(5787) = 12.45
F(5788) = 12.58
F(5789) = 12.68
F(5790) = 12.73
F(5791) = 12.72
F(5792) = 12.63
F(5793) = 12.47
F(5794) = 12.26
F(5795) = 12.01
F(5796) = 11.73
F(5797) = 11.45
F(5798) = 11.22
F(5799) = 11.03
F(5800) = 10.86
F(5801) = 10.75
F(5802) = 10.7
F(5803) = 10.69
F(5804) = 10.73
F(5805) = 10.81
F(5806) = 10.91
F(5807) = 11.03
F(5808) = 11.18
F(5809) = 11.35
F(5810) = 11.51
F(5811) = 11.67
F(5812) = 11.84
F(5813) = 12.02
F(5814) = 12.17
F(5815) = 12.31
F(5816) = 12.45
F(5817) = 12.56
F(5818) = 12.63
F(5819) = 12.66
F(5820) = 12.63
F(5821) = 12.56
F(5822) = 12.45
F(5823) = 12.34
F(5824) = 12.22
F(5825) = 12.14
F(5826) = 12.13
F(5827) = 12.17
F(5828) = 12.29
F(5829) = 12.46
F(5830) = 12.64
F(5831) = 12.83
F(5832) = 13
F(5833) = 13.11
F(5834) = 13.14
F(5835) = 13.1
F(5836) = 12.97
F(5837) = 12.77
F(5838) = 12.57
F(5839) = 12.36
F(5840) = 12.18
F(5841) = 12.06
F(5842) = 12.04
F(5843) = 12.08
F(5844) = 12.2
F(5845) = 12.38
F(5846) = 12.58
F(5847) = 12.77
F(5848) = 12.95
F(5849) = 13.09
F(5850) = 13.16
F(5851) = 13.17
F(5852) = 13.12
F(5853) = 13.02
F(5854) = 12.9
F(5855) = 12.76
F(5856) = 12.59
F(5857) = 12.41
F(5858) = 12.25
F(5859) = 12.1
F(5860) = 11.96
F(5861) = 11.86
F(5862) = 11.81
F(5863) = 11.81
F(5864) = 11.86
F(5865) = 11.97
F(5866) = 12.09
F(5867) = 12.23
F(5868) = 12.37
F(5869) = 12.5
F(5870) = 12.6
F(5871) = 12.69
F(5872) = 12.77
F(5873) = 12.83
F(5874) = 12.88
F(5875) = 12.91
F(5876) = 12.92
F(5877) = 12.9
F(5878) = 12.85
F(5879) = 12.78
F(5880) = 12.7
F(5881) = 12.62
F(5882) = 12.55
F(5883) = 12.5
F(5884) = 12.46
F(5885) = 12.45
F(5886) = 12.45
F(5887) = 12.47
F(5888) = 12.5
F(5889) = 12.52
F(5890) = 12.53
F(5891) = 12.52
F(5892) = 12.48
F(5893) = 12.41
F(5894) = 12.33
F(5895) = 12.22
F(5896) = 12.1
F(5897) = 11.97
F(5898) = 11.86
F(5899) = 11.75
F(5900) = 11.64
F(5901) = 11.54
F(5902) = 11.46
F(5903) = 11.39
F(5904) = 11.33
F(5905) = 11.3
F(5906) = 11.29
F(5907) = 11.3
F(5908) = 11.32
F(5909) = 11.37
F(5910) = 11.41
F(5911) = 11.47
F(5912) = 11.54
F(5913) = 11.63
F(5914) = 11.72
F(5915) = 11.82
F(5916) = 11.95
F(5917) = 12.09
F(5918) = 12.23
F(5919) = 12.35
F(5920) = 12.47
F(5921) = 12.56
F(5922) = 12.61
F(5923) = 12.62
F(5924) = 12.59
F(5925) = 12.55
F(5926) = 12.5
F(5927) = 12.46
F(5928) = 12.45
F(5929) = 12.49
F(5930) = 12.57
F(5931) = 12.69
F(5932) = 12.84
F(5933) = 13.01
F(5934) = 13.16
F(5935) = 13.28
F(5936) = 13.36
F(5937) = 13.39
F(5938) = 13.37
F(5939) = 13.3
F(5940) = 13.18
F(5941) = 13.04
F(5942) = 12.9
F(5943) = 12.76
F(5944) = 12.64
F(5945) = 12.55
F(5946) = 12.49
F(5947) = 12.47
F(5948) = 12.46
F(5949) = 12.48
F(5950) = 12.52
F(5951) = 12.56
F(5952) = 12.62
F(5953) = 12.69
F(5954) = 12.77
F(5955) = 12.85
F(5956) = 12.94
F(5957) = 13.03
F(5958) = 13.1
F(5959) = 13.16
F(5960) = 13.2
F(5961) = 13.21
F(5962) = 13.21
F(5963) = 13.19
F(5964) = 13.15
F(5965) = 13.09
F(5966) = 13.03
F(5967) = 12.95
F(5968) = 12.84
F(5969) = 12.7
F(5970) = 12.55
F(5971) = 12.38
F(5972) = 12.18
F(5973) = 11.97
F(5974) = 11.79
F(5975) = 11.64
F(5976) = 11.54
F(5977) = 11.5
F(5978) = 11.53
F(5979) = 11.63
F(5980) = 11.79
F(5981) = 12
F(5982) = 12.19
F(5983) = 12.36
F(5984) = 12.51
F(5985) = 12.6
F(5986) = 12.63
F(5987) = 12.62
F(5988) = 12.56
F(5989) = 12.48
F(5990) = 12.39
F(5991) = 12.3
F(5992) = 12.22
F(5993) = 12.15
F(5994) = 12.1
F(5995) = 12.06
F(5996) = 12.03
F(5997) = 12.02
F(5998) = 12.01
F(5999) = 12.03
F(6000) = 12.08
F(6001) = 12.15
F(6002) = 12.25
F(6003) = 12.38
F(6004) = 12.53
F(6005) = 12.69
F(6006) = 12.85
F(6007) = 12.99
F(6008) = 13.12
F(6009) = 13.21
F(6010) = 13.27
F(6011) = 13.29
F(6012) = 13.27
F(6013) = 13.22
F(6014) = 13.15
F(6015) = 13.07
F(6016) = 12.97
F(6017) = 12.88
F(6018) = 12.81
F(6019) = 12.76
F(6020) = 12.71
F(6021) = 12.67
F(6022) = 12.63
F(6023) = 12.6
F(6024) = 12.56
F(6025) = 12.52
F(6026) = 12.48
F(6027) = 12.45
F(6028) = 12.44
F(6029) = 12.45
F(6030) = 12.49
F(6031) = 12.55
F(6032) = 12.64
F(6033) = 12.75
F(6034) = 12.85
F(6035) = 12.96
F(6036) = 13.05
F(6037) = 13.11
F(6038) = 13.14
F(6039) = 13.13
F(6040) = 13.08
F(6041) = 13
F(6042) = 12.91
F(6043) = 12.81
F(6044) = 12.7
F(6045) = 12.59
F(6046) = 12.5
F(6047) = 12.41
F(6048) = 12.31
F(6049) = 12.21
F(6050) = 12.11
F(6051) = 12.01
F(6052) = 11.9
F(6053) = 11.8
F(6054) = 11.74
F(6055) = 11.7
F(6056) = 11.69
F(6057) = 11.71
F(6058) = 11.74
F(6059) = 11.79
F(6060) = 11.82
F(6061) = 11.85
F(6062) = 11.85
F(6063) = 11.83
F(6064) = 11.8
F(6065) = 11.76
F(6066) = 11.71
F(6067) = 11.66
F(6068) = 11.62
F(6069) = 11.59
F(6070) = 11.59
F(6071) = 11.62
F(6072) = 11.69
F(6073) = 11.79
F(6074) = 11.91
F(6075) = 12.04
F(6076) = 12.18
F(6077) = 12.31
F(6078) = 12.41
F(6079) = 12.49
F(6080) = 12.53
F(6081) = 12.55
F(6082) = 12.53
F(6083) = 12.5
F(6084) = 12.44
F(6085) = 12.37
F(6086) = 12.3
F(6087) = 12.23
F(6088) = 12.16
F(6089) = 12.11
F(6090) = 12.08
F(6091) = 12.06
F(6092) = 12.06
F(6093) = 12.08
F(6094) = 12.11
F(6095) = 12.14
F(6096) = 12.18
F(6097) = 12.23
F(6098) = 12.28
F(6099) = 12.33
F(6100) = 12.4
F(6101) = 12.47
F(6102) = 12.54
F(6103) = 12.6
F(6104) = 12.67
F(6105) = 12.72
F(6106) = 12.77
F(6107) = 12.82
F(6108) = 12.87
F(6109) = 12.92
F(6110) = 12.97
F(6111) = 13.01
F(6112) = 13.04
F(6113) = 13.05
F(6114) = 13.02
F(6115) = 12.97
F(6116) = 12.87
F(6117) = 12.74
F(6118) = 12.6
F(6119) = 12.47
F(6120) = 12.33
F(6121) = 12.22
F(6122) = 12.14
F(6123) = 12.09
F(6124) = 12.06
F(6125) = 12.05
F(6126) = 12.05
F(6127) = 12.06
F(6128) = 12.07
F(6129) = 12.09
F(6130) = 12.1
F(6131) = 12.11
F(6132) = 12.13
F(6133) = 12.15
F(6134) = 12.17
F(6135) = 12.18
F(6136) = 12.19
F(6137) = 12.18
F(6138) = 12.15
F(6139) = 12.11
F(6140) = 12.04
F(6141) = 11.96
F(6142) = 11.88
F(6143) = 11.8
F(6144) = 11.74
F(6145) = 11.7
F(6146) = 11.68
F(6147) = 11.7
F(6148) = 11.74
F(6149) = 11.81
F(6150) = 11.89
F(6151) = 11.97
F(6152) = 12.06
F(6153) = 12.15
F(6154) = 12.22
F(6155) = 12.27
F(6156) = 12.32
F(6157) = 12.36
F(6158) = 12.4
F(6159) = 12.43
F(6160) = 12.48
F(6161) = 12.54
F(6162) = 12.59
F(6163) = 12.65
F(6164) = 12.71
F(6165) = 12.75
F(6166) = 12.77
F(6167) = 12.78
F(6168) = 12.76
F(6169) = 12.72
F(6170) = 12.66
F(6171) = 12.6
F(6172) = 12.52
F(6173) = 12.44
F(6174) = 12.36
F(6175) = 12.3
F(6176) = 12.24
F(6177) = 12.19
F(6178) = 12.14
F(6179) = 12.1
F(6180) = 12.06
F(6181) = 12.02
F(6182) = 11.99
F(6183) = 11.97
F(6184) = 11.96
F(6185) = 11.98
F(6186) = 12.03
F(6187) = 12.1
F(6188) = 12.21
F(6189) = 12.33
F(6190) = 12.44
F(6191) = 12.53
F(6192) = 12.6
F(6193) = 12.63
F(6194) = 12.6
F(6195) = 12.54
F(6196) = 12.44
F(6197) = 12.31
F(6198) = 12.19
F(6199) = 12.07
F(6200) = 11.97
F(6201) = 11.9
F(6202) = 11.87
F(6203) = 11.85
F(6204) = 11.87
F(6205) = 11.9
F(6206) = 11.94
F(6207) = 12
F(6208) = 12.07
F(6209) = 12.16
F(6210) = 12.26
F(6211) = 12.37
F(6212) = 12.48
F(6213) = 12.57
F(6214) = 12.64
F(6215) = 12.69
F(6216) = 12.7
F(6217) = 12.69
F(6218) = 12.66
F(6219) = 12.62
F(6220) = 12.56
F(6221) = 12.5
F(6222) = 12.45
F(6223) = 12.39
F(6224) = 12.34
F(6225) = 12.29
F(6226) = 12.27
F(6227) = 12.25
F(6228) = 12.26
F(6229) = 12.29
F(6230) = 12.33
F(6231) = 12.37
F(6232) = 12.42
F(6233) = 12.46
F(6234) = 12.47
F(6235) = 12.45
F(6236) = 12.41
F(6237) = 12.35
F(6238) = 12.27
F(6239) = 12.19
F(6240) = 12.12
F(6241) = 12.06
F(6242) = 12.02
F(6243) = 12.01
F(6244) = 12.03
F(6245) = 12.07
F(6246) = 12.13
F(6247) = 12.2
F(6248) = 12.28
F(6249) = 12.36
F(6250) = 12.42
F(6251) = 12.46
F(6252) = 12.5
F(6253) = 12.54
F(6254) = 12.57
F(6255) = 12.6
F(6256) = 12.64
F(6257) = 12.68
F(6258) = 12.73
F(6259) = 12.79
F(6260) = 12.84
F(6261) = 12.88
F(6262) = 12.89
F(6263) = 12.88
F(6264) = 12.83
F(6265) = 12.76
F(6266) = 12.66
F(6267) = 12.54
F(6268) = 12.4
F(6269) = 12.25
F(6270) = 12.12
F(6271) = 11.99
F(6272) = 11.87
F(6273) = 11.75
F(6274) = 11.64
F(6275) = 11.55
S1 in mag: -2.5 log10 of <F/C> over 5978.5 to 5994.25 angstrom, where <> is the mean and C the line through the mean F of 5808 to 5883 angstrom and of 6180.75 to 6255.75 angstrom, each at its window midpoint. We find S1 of 0.01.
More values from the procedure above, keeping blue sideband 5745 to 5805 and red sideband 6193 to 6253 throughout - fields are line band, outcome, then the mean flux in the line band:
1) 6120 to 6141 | 0.021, 12.1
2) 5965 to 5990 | 0.016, 12.3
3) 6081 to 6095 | 0.013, 12.2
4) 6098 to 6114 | -0.032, 12.7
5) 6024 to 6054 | -0.015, 12.6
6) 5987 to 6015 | -0.010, 12.6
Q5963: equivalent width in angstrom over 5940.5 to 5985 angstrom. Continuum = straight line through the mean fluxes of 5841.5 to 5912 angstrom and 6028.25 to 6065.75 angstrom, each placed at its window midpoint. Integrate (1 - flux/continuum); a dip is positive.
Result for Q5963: -0.9 angstrom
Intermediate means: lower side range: 12.3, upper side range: 12.3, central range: 12.5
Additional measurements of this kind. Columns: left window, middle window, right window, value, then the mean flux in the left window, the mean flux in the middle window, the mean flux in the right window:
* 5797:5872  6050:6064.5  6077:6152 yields 0.5 angstrom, 12.2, 11.8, 12.3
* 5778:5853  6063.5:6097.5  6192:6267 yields 0.6 angstrom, 12.2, 12.1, 12.4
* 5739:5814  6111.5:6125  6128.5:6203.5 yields -0.3 angstrom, 12.5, 12.6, 12.2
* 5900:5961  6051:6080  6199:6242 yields 1.2 angstrom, 12.4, 11.9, 12.3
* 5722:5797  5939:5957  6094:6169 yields -0.2 angstrom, 12.8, 12.7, 12.3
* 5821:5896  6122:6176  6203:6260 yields 0.8 angstrom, 12.5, 12.2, 12.4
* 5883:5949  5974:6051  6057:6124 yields -1.5 angstrom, 12.3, 12.5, 12.3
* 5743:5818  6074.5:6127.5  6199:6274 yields -0.2 angstrom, 12.5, 12.4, 12.4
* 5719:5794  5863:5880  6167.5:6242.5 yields 0.2 angstrom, 12.8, 12.6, 12.3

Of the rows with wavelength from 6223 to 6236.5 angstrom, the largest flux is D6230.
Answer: 12.47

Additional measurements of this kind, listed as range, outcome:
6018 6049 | 13.14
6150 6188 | 12.78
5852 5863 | 13.12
